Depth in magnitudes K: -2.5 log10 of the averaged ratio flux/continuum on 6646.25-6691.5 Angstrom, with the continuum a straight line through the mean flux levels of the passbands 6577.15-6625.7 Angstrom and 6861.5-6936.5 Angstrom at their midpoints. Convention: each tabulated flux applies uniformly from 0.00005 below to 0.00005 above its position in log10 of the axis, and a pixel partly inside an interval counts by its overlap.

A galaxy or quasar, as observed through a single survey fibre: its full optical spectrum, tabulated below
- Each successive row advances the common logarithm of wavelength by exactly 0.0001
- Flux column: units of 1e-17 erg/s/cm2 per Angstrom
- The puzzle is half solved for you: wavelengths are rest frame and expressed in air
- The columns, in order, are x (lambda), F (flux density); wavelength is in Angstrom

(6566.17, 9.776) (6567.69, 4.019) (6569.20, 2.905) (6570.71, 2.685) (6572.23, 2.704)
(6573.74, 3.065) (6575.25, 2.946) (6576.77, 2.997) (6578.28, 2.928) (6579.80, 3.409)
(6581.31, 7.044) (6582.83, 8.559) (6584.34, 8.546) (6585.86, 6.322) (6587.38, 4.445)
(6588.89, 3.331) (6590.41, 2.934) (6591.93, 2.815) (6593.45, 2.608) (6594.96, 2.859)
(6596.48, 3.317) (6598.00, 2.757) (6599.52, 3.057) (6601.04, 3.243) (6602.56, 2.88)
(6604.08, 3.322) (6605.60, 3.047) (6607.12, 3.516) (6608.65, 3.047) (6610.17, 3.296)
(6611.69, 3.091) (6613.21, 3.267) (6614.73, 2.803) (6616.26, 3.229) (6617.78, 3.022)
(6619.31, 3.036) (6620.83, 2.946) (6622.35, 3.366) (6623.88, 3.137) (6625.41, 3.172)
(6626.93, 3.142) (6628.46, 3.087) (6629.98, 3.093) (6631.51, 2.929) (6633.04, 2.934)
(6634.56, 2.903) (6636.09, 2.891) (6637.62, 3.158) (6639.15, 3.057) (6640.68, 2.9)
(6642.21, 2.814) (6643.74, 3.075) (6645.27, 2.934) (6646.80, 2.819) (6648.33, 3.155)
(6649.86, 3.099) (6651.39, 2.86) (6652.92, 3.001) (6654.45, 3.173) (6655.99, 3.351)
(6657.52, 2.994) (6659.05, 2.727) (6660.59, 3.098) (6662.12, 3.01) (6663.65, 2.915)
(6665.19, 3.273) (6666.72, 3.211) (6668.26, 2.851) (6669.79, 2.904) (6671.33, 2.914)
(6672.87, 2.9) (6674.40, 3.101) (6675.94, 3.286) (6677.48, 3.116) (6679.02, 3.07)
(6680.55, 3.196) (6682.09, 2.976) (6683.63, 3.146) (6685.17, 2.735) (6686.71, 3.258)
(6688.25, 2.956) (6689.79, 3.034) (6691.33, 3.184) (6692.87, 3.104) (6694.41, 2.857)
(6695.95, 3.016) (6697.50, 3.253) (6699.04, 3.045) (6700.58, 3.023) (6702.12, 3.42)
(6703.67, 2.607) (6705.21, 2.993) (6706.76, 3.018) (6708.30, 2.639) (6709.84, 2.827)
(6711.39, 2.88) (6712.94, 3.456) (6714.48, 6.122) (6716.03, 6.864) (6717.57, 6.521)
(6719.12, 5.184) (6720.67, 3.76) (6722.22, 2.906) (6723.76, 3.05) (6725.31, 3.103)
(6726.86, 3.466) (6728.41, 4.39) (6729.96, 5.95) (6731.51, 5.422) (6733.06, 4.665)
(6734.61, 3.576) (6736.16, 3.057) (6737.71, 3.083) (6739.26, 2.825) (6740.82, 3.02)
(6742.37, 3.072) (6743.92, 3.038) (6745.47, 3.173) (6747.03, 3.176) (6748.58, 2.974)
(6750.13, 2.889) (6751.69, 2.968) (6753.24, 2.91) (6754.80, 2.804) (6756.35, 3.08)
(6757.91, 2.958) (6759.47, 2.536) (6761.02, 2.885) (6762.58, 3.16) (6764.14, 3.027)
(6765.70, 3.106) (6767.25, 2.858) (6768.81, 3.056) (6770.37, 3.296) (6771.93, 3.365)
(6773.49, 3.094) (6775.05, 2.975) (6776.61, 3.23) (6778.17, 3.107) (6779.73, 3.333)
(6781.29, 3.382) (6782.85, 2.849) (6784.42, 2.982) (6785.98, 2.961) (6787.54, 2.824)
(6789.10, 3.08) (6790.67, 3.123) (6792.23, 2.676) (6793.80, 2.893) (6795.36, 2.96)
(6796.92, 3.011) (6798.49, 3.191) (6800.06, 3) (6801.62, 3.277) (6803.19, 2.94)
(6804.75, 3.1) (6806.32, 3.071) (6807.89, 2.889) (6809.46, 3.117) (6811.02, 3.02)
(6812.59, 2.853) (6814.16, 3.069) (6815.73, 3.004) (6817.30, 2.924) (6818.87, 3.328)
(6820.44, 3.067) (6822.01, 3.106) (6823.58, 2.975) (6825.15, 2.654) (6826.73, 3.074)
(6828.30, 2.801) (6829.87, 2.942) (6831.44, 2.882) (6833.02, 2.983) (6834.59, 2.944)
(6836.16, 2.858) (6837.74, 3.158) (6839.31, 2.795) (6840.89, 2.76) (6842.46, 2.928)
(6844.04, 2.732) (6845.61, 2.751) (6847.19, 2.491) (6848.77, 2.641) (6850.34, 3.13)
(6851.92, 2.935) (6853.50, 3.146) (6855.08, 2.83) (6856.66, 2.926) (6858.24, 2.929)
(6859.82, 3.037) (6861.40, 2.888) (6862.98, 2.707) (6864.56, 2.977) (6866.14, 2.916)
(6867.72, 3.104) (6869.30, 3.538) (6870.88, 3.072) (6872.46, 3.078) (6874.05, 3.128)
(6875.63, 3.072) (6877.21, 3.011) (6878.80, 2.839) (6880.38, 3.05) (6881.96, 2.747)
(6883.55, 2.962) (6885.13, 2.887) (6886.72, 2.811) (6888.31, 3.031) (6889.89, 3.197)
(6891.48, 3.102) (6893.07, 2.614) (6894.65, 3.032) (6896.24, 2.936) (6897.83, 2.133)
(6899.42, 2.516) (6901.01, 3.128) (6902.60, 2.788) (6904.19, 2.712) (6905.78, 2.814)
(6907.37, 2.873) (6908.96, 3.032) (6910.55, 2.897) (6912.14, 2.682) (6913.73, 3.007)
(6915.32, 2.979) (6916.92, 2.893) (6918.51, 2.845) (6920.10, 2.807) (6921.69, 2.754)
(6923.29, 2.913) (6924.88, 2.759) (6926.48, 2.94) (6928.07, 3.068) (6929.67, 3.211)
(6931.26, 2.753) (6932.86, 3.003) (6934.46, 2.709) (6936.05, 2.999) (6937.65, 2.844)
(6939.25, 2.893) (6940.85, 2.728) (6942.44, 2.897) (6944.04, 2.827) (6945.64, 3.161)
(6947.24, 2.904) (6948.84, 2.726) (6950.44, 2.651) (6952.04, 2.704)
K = 0.16 mag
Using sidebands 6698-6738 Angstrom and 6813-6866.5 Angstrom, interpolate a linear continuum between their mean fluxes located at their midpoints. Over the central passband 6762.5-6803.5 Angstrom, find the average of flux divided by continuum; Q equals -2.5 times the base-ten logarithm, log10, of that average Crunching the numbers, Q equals 0.104 mag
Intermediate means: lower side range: 3.89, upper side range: 2.92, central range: 3.06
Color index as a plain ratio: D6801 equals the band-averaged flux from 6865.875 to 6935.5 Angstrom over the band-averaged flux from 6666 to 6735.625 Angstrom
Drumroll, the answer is 0.83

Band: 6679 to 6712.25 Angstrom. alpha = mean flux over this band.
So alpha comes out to 3.01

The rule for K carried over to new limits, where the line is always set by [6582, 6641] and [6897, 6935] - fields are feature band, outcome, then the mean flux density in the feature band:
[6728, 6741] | -0.24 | 4.03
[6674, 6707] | 0.08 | 3.06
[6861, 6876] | -0.04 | 3.05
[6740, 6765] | 0.07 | 2.98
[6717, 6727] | -0.22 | 3.98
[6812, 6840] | 0.02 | 2.97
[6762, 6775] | 0.01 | 3.11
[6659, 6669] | 0.11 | 3.03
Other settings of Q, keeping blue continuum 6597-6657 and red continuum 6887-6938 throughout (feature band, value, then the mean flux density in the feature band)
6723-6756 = -0.155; 3.45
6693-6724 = -0.215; 3.67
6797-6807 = -0.051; 3.09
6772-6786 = -0.056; 3.12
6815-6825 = -0.038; 3.04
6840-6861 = 0.020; 2.86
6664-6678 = -0.006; 3.06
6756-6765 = 0.016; 2.93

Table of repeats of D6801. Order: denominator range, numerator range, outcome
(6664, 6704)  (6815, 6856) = 0.95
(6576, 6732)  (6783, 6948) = 0.85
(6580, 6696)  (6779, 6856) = 0.90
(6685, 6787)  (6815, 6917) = 0.87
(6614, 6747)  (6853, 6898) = 0.90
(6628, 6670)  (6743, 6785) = 1.01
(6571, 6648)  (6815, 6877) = 0.86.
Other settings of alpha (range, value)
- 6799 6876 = 2.97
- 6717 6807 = 3.29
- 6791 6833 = 2.99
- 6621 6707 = 3.04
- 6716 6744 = 4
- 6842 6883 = 2.95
